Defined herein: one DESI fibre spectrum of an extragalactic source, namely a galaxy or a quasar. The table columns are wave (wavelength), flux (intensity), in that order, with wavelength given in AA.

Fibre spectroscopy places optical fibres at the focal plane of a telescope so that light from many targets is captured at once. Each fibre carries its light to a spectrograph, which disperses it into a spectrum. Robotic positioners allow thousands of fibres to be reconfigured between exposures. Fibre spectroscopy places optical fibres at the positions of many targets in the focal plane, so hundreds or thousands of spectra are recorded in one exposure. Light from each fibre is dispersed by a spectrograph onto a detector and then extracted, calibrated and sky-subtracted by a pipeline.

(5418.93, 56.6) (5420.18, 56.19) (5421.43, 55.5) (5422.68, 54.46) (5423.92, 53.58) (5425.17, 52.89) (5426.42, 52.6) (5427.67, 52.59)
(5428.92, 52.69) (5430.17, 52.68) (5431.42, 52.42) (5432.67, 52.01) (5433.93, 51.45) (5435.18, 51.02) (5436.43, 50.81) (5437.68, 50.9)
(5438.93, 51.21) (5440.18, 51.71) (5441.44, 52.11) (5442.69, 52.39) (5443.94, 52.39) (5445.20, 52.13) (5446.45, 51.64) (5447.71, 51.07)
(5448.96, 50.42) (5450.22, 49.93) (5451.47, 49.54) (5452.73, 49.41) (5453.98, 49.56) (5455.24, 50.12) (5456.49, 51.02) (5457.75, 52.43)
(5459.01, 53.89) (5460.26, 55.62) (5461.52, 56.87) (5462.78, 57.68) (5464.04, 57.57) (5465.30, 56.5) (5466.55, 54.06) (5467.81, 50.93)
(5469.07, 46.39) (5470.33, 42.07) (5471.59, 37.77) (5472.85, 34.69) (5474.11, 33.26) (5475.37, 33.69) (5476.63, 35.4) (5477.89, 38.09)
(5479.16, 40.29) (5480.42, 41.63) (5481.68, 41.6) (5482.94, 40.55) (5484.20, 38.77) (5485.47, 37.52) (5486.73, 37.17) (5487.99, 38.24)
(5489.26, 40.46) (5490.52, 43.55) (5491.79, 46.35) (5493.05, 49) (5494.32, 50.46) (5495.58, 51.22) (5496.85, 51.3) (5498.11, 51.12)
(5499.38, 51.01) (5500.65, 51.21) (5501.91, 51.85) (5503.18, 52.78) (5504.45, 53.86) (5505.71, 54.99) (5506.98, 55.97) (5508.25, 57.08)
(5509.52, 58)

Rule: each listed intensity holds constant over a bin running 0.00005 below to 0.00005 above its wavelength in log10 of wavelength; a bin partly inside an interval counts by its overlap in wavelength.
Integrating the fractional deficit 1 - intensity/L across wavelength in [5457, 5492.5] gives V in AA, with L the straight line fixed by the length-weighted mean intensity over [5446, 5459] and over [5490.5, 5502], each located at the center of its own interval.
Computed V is 4.2 AA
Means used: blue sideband 50.6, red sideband 49.9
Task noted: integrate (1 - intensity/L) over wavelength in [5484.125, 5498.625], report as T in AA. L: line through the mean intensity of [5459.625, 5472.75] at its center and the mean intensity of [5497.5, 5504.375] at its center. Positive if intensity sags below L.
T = 1.9 AA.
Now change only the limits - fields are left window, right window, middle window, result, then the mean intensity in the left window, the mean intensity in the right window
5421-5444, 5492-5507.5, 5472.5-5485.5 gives 3.5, 52.4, 51.9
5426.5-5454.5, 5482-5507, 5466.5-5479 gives 2.3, 51.4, 47.1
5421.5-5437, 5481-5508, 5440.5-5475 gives 0.2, 52.6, 47.2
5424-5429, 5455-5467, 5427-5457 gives 1.3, 52.8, 54.8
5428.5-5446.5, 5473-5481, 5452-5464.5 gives -2.7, 51.8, 36.9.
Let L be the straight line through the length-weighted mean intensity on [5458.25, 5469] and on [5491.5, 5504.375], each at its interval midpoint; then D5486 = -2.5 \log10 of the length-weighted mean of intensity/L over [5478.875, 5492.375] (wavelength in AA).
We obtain 0.28 mag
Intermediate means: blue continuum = 54.9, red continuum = 50.9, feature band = 40.5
